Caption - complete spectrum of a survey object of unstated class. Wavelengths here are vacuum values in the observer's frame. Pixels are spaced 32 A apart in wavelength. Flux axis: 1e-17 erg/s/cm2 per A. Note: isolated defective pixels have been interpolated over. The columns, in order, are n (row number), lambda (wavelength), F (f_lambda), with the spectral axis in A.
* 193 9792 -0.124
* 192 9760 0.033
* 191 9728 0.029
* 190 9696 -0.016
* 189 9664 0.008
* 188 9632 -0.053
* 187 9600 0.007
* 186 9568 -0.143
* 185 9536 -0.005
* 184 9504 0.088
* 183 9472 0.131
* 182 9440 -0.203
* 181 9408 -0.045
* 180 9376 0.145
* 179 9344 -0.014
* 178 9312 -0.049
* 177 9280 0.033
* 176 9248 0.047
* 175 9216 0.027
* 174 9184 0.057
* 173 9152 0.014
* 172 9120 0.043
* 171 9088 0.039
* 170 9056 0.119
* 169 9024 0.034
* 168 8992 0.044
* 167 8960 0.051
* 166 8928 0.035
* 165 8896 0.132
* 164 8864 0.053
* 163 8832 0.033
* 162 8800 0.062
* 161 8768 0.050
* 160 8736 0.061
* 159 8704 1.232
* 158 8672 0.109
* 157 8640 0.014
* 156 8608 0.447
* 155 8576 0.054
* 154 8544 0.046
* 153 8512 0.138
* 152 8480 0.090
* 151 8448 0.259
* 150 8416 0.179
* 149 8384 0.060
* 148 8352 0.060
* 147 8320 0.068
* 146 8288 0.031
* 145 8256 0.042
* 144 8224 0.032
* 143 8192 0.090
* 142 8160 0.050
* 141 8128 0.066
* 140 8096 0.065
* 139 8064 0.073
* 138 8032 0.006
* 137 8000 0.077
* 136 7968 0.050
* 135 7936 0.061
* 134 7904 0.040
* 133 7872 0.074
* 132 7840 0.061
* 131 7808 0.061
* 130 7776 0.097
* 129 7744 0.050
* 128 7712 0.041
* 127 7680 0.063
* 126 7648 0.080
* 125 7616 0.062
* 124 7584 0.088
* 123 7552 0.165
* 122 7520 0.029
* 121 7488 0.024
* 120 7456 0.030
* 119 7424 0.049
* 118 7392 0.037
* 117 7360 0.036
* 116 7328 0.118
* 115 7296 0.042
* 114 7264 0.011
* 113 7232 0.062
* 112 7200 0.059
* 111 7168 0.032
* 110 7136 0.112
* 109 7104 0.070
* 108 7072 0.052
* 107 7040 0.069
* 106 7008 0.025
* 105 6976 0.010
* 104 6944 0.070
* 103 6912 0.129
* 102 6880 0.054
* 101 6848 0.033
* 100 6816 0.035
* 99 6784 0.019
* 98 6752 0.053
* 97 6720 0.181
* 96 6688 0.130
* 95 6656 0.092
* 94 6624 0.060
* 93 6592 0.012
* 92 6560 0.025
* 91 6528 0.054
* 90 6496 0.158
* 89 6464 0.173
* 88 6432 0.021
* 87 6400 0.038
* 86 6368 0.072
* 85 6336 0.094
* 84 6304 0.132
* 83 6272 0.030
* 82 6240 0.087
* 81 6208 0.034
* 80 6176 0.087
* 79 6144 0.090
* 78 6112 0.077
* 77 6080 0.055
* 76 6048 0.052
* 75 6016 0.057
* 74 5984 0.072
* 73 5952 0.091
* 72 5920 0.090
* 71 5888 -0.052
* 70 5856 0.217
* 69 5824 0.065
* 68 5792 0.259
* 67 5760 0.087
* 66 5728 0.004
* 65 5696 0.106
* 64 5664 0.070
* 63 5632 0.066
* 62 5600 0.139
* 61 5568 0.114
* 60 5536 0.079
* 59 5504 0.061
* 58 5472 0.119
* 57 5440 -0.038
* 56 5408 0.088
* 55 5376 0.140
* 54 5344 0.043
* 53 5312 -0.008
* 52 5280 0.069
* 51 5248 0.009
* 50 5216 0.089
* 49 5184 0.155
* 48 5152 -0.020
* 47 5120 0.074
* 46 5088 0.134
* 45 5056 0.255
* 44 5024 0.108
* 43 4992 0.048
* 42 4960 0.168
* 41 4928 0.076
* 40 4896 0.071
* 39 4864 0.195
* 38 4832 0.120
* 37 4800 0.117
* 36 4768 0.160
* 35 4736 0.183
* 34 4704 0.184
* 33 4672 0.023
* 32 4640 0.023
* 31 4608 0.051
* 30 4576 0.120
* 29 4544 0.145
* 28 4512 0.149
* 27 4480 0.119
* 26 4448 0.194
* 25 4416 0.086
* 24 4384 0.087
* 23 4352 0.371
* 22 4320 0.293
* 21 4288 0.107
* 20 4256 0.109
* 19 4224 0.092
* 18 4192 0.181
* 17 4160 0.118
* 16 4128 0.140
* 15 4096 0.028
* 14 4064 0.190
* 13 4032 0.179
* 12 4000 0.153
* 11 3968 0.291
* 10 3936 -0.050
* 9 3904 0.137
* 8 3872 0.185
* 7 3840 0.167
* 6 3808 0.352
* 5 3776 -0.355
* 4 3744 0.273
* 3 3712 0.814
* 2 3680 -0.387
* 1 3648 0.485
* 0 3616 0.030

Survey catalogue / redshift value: 0.74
